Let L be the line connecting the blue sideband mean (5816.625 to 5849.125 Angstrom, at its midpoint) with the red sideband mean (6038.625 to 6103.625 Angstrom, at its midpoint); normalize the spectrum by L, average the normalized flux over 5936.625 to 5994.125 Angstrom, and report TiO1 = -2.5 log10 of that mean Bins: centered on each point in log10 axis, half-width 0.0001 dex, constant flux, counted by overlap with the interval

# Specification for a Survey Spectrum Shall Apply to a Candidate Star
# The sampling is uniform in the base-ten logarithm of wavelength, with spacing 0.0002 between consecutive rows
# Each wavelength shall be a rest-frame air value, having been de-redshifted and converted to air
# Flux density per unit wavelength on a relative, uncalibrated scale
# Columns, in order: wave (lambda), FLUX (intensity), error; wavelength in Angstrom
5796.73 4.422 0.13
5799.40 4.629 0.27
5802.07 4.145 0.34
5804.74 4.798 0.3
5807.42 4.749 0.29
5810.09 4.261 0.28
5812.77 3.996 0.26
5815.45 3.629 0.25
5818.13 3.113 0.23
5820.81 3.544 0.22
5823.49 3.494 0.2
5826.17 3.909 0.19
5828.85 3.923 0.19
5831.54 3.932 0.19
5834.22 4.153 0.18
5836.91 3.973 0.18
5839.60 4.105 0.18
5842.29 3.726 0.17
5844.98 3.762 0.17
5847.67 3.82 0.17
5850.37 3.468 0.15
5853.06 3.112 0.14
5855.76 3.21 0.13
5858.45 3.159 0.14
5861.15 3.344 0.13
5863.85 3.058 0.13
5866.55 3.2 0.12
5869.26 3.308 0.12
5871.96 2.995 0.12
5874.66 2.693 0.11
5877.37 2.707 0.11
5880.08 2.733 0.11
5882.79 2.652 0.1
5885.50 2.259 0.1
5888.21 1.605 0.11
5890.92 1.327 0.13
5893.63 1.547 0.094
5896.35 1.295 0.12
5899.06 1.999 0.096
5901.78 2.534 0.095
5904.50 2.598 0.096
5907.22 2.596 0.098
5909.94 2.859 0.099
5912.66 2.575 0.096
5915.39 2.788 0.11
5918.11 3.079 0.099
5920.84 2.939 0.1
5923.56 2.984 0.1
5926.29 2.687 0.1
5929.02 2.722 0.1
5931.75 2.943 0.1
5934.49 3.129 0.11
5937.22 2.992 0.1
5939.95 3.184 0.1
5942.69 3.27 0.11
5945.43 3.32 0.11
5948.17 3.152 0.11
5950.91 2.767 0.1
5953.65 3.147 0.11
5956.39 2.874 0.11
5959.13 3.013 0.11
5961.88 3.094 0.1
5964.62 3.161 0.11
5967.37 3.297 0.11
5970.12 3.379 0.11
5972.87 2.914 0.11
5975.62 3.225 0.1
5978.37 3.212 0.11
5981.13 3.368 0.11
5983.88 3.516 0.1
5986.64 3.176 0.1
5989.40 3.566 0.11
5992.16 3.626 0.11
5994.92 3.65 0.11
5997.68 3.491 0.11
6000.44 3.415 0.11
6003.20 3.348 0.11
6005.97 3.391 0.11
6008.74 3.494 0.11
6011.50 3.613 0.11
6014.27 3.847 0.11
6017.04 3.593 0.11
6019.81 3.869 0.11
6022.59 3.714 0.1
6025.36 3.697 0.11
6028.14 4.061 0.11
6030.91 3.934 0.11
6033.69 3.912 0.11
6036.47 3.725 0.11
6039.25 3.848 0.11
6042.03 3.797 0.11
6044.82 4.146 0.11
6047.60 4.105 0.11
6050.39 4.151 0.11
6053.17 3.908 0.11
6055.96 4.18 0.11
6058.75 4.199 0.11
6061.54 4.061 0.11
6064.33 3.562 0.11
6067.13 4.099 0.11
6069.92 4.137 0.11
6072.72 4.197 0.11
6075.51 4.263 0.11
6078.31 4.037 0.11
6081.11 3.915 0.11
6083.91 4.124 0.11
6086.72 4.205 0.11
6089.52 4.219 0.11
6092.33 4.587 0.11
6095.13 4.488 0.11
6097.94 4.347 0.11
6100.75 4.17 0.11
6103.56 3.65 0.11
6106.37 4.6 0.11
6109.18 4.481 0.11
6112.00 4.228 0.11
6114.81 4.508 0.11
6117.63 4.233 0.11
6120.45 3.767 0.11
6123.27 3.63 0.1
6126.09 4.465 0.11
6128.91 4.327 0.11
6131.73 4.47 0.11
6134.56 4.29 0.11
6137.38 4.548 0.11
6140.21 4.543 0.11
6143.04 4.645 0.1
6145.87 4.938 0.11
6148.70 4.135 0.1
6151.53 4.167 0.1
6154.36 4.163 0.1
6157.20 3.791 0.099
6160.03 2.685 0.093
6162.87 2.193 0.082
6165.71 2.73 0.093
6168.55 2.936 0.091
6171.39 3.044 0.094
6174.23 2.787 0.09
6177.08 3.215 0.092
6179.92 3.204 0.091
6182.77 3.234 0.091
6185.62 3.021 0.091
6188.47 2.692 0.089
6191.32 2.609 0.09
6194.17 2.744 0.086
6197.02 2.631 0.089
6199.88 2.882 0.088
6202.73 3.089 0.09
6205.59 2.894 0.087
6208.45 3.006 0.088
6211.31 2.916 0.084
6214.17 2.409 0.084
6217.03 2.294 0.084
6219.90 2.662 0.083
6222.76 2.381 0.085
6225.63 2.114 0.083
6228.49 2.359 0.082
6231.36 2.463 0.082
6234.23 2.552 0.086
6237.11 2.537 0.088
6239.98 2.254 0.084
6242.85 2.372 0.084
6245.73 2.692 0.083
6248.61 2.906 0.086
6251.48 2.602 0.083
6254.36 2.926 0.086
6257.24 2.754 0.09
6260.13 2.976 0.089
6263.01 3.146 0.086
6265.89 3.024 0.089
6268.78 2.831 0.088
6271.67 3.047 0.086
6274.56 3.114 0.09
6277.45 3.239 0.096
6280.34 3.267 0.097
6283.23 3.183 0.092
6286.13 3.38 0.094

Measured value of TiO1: 0.23 mag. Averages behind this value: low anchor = 3.79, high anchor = 4.11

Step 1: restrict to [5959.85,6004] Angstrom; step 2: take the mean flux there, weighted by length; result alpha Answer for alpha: 3.34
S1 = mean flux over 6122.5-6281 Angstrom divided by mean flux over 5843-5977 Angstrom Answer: 1.09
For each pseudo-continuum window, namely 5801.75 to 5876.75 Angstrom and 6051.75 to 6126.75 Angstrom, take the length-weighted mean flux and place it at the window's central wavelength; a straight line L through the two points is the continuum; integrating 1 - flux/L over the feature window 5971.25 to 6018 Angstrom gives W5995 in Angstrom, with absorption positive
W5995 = 6.2 Angstrom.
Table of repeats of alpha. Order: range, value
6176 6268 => 2.73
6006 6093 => 3.96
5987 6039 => 3.66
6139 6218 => 3.2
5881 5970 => 2.71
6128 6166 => 4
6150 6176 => 3.17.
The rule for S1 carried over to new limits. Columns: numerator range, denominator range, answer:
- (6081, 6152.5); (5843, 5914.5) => 1.58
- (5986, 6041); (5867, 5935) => 1.44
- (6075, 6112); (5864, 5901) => 1.80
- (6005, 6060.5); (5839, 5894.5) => 1.32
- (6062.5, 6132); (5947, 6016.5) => 1.26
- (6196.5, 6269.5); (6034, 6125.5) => 0.65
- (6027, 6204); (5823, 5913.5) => 1.28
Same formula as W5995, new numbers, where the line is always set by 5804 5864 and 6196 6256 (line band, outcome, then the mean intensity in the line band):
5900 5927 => 5.9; 2.75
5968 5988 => 0.5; 3.26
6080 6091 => -4.0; 4.12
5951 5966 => 1.6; 3.03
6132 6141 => -4.9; 4.45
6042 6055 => -3.8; 4.05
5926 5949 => 2.6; 3.06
